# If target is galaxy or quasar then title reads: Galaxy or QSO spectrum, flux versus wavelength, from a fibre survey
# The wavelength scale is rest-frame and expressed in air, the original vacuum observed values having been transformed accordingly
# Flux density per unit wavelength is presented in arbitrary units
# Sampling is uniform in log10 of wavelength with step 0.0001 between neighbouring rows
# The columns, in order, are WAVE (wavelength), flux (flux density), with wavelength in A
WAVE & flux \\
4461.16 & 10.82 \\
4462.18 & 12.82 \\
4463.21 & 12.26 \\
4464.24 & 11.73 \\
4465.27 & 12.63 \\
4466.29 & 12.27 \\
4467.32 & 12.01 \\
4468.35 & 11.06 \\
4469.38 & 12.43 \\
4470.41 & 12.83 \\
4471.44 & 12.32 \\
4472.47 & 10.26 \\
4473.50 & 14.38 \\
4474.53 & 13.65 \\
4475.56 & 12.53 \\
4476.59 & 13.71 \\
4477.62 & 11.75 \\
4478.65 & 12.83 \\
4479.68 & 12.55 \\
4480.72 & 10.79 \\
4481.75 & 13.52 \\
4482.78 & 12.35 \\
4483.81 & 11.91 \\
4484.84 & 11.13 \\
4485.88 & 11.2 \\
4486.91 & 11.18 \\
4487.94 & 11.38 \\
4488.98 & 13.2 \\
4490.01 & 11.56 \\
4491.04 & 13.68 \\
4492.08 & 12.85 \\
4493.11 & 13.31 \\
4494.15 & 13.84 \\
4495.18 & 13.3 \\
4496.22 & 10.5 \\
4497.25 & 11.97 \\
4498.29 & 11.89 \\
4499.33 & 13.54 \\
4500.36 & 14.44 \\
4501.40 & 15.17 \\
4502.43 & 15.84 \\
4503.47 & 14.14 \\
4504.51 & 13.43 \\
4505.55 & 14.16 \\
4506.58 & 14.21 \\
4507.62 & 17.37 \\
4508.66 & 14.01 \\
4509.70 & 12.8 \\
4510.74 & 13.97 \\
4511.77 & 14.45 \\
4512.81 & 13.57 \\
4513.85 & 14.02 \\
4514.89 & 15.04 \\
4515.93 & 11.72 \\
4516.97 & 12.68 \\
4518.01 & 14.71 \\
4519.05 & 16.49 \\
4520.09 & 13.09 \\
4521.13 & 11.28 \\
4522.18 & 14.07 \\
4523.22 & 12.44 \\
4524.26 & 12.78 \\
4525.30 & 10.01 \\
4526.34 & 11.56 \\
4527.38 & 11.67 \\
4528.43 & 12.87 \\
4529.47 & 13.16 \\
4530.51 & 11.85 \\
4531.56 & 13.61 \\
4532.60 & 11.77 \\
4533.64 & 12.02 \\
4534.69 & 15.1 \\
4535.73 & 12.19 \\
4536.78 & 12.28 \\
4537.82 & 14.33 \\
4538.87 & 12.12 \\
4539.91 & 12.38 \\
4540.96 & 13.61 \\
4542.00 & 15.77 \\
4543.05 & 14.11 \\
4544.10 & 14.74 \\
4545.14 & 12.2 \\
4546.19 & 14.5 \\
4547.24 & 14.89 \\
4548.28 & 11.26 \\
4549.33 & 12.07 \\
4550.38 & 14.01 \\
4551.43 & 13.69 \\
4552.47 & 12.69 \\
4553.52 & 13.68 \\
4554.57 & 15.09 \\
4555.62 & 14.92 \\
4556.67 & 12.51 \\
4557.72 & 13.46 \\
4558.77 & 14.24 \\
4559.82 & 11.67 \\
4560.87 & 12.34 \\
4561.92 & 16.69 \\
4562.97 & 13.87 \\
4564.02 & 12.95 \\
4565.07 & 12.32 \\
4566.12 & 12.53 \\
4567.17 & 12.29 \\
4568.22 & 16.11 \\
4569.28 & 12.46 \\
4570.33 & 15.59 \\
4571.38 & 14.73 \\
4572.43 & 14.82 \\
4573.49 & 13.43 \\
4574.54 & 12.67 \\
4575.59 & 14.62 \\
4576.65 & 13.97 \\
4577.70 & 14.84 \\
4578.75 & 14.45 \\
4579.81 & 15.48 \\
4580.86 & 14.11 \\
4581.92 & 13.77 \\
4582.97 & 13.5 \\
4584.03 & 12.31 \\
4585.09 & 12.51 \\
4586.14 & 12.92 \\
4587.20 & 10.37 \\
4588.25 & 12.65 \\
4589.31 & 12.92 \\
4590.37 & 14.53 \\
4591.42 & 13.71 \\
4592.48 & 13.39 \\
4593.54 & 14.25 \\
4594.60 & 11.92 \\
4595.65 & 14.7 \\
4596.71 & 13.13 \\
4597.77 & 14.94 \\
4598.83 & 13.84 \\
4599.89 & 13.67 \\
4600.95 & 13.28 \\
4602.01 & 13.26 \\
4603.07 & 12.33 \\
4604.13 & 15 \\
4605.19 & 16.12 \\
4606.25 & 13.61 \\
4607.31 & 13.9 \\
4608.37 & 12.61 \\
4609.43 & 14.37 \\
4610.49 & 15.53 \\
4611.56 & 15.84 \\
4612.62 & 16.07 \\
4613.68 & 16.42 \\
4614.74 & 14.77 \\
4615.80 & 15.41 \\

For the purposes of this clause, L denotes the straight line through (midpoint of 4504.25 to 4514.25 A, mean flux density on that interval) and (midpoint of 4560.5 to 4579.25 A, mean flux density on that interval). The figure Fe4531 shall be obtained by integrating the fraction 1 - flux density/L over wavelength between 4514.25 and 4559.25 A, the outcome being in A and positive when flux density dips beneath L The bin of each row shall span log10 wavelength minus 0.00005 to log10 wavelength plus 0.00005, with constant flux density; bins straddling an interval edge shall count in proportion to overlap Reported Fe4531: 2.78 A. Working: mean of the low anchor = 14.2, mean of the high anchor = 13.9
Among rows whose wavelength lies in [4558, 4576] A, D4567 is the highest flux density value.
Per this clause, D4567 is 16.69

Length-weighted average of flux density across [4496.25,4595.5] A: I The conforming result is 13.5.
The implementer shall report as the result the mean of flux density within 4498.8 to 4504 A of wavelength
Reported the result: 14.6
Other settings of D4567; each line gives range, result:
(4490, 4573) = 17.37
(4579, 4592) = 15.48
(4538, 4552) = 15.77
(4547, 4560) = 15.09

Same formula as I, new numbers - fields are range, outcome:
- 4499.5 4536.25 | 13.5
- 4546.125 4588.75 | 13.6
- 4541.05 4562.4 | 13.7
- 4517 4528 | 12.8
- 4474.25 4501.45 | 12.5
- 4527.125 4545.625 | 13.1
